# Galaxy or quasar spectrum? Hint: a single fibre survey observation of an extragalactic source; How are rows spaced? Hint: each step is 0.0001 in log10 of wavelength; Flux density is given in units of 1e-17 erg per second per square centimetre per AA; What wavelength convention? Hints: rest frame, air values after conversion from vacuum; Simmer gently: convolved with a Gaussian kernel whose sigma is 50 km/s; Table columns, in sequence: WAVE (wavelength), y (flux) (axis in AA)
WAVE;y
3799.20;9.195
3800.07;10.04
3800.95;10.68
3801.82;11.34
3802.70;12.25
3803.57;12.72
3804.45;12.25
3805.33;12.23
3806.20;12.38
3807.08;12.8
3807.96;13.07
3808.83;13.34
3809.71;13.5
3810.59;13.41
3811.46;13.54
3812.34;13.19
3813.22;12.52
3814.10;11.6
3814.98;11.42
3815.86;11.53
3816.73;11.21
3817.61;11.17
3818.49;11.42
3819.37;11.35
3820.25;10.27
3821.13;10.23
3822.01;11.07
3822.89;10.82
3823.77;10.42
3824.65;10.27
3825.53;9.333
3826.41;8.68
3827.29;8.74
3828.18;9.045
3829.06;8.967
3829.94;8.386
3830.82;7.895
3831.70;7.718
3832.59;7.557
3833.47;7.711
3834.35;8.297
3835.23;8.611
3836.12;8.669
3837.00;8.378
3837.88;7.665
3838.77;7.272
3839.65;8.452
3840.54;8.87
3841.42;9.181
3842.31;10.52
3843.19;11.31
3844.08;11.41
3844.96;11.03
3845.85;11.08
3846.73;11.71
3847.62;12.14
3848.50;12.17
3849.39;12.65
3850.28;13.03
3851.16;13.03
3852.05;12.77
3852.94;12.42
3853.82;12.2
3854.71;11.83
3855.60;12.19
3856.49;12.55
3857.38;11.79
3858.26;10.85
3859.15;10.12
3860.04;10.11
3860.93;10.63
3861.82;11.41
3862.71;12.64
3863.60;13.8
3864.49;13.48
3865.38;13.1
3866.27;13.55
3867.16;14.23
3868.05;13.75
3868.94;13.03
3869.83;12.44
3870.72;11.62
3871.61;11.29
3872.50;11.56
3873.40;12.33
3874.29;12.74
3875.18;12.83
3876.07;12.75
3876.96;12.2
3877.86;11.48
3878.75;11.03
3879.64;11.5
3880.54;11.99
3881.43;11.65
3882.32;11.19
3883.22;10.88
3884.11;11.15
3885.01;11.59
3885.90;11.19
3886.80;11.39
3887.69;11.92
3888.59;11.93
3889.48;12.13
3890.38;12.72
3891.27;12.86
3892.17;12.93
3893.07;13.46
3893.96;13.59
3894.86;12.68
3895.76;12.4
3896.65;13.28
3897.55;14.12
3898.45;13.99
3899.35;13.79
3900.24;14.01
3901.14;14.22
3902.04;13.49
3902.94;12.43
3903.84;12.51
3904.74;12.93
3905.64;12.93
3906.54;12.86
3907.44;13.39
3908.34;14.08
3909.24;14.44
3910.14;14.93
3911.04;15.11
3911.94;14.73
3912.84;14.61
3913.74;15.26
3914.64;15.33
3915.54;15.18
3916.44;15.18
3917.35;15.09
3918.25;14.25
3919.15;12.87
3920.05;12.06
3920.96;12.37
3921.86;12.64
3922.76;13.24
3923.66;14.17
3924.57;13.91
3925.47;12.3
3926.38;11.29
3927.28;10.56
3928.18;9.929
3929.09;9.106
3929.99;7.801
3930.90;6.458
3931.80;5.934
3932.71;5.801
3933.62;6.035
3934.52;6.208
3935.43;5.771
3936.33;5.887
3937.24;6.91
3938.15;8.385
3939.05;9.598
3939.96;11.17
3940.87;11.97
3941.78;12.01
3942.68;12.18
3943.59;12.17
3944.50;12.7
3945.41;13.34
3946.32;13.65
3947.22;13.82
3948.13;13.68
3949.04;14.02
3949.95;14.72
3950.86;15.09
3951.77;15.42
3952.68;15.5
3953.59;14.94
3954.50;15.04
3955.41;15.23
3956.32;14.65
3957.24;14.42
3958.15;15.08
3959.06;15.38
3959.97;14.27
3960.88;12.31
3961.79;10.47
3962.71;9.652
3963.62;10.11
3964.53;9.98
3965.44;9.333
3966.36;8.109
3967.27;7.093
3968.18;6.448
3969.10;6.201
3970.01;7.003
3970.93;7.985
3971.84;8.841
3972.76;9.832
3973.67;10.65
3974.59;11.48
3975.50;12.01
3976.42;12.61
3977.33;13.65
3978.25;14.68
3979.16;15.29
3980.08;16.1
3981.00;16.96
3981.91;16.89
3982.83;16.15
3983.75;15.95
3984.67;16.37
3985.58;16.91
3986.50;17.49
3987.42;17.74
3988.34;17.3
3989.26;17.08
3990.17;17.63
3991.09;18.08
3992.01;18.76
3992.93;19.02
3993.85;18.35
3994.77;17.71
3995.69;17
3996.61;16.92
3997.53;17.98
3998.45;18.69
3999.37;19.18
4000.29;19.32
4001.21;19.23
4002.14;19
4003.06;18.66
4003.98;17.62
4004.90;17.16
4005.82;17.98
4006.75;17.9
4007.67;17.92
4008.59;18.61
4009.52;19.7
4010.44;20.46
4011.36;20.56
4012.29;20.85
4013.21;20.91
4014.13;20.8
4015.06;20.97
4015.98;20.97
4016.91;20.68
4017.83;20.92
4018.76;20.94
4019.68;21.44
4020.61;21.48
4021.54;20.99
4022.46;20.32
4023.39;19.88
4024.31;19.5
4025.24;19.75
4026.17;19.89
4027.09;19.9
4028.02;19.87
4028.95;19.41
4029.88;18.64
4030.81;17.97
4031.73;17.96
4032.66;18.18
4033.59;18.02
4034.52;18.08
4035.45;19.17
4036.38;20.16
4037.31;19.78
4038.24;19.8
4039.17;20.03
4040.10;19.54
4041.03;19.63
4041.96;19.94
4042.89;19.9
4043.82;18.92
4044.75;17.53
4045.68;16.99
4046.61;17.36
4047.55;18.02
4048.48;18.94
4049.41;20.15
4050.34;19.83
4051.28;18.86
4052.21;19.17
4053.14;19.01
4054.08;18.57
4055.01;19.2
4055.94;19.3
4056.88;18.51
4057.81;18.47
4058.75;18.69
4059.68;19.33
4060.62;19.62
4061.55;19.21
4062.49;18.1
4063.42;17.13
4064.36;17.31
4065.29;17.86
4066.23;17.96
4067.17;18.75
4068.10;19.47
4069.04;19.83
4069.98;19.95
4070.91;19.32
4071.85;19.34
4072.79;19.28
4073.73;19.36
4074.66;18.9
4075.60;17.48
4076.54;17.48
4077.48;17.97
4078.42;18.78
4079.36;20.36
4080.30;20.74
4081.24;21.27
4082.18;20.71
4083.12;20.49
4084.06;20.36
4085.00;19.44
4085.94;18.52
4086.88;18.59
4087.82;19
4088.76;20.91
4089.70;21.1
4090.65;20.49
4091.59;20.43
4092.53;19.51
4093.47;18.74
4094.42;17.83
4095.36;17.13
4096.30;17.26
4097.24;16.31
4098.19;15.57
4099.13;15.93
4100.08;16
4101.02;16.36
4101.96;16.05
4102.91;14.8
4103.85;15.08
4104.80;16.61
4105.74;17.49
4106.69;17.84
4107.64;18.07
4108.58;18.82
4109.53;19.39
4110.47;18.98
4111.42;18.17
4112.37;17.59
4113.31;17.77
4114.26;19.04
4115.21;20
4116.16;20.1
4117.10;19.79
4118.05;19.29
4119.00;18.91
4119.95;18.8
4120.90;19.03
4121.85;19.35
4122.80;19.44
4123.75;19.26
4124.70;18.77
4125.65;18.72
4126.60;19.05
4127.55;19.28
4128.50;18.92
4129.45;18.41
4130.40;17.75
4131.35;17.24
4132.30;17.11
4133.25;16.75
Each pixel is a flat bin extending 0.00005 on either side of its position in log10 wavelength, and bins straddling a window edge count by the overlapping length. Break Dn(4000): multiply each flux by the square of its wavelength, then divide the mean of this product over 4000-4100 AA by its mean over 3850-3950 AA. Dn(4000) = 1.70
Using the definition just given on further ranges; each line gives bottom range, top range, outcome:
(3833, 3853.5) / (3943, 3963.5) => 1.41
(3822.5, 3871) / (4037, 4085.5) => 1.97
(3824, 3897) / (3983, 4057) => 1.83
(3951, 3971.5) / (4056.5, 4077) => 1.70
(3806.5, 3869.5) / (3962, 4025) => 1.60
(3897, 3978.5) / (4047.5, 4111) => 1.67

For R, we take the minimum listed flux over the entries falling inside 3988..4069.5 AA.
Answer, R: 16.92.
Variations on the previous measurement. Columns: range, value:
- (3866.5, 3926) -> 10.88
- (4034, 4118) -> 14.8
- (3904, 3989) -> 5.771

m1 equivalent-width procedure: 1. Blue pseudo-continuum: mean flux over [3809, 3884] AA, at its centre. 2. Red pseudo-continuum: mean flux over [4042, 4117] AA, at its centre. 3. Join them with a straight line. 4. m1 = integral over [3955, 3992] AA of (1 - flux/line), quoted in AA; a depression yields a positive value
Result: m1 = 5.1 AA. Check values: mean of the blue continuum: 11.1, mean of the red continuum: 18.6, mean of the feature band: 13.2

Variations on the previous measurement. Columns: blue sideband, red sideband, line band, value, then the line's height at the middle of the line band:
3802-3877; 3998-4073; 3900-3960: 9.8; 14.9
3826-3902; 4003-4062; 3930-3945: 6.3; 14.9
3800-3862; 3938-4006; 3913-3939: 4.7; 13.1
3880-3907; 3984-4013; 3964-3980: 6.3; 16.9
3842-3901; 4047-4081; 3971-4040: -4.3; 16.9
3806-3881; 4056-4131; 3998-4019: -4.4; 16.1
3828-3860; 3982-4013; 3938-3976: 9.9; 16.1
